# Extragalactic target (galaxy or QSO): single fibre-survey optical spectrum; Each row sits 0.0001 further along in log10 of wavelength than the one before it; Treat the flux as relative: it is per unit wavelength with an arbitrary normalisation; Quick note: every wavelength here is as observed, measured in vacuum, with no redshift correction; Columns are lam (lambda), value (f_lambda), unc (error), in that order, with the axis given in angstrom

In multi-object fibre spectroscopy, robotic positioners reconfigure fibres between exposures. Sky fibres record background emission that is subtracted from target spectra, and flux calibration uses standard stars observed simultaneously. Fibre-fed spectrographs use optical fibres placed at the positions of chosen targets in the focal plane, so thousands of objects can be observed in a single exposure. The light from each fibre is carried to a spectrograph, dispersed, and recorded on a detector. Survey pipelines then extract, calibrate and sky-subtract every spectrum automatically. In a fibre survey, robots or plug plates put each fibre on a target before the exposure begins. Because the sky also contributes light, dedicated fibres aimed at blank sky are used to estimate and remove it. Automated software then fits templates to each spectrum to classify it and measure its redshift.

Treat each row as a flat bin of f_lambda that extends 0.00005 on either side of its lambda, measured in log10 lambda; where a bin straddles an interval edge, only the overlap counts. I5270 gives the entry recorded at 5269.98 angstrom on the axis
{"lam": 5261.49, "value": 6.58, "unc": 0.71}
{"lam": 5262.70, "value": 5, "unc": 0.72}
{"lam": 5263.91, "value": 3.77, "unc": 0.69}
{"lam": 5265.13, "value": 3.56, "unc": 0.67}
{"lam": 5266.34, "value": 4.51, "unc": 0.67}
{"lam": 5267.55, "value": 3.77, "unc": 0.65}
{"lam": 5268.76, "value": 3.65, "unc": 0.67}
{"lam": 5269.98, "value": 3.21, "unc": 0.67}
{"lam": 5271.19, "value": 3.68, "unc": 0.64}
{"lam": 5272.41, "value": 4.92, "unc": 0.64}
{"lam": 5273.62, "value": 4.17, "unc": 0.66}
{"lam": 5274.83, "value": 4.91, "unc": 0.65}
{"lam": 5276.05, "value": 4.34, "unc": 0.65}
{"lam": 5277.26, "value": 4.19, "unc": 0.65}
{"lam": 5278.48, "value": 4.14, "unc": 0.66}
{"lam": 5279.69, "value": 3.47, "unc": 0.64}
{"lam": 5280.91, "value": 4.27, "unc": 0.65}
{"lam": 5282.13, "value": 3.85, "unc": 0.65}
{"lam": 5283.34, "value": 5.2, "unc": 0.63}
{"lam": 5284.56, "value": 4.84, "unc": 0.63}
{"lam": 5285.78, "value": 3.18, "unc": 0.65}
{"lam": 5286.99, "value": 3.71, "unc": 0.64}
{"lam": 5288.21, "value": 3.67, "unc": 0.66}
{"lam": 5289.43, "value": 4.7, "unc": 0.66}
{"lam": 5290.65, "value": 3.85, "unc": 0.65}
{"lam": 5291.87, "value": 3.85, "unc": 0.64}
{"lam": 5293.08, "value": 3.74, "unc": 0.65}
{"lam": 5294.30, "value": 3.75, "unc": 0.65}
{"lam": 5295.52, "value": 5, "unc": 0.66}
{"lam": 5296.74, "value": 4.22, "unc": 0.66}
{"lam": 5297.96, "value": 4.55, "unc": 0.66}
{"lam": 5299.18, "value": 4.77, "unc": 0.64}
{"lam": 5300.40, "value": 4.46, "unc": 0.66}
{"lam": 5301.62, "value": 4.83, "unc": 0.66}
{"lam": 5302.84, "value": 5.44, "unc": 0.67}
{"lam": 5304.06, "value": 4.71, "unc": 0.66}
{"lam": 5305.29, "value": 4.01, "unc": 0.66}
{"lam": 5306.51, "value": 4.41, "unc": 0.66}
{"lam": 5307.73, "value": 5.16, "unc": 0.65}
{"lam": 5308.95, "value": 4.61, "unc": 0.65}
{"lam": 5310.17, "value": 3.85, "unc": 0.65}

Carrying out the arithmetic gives 3.21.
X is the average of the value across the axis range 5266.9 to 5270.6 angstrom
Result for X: 3.56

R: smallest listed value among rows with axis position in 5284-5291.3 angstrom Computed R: 3.18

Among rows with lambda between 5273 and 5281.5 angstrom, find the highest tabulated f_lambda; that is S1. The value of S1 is 4.91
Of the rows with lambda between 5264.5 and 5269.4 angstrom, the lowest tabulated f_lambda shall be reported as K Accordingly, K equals 3.56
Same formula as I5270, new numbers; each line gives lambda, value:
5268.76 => 3.65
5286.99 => 3.71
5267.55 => 3.77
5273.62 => 4.17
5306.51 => 4.41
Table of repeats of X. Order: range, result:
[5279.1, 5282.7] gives 3.86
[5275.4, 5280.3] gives 4.04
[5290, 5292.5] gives 3.87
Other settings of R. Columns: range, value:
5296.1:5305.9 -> 4.01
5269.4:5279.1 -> 3.21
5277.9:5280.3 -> 3.47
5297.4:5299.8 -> 4.55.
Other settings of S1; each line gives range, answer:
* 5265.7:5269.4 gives 4.51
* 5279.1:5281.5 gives 4.27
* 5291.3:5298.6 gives 5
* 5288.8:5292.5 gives 4.7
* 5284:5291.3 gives 4.84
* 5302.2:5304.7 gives 5.44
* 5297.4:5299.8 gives 4.77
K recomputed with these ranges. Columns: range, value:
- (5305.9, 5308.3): 4.41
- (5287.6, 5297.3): 3.67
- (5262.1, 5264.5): 3.77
